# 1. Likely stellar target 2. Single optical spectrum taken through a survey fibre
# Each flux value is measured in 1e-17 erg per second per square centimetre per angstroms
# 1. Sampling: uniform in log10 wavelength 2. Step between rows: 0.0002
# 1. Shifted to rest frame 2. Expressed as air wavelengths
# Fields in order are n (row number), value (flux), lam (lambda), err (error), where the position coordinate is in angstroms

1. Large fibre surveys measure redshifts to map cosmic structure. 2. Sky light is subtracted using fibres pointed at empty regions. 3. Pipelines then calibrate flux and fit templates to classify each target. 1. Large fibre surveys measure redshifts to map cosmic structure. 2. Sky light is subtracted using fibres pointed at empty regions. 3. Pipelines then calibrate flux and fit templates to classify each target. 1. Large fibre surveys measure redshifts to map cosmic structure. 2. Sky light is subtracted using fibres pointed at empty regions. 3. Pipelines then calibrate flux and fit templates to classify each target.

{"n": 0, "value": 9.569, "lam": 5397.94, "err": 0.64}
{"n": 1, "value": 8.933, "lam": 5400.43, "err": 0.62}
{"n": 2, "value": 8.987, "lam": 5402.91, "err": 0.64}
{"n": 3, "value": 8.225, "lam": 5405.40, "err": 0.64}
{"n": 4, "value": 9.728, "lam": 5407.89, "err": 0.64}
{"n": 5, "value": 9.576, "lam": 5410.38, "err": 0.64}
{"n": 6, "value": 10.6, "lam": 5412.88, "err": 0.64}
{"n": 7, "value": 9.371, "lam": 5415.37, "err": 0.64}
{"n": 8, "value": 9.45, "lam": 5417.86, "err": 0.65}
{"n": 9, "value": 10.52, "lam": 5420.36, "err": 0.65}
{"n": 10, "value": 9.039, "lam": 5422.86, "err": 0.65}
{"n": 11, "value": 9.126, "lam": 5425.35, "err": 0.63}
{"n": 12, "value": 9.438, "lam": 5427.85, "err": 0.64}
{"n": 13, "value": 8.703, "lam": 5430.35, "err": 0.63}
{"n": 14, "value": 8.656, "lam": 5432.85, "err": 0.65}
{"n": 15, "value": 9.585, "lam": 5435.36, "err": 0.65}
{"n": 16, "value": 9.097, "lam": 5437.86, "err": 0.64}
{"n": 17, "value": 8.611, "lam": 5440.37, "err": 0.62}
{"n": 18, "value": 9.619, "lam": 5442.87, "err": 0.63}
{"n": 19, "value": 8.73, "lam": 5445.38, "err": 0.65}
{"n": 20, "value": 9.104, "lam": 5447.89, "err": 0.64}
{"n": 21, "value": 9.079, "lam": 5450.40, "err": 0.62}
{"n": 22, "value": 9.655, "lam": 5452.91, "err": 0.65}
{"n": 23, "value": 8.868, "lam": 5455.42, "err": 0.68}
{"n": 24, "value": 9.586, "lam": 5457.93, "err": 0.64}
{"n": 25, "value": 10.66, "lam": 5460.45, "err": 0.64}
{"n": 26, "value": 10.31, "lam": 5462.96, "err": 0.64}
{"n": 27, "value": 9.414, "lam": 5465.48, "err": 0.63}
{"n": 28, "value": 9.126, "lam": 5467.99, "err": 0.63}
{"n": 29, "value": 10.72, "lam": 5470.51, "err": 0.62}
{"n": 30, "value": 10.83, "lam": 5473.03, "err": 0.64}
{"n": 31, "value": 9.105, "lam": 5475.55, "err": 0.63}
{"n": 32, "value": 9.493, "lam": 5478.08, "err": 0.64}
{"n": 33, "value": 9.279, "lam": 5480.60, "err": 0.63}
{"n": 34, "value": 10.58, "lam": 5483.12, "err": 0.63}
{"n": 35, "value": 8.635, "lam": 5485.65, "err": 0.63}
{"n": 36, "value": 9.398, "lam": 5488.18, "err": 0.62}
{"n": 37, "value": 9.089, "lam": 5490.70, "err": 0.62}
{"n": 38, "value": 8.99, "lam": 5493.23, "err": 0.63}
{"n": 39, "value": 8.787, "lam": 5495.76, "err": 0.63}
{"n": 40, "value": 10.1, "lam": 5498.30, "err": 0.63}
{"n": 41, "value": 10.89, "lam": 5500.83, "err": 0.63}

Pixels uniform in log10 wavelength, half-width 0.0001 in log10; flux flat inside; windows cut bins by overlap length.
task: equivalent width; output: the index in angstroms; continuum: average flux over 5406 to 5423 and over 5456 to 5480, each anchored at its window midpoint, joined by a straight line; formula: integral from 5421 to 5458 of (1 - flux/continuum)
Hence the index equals 2.5 angstroms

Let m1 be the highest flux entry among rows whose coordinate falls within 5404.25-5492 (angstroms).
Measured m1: 10.83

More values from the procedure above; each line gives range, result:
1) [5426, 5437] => 9.585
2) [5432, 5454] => 9.655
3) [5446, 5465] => 10.66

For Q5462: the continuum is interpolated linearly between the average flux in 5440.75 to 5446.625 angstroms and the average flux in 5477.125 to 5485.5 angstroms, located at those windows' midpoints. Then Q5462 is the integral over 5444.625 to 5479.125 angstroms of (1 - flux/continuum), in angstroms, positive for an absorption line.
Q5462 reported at -1.00 angstroms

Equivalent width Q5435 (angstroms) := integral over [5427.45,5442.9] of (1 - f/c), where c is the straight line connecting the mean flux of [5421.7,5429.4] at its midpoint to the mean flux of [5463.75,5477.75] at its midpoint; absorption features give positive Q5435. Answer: 0.5 angstroms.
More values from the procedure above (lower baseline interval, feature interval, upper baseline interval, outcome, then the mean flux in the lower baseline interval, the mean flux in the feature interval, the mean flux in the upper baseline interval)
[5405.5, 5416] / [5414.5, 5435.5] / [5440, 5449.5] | 0.24 angstroms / 9.67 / 9.3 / 9.06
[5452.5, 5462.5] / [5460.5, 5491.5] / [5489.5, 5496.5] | -1.22 angstroms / 9.75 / 9.71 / 8.97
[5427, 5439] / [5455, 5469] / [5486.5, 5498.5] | -0.91 angstroms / 9.08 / 9.72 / 9.17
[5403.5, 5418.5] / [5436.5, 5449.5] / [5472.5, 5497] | 0.54 angstroms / 9.47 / 9.04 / 9.38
